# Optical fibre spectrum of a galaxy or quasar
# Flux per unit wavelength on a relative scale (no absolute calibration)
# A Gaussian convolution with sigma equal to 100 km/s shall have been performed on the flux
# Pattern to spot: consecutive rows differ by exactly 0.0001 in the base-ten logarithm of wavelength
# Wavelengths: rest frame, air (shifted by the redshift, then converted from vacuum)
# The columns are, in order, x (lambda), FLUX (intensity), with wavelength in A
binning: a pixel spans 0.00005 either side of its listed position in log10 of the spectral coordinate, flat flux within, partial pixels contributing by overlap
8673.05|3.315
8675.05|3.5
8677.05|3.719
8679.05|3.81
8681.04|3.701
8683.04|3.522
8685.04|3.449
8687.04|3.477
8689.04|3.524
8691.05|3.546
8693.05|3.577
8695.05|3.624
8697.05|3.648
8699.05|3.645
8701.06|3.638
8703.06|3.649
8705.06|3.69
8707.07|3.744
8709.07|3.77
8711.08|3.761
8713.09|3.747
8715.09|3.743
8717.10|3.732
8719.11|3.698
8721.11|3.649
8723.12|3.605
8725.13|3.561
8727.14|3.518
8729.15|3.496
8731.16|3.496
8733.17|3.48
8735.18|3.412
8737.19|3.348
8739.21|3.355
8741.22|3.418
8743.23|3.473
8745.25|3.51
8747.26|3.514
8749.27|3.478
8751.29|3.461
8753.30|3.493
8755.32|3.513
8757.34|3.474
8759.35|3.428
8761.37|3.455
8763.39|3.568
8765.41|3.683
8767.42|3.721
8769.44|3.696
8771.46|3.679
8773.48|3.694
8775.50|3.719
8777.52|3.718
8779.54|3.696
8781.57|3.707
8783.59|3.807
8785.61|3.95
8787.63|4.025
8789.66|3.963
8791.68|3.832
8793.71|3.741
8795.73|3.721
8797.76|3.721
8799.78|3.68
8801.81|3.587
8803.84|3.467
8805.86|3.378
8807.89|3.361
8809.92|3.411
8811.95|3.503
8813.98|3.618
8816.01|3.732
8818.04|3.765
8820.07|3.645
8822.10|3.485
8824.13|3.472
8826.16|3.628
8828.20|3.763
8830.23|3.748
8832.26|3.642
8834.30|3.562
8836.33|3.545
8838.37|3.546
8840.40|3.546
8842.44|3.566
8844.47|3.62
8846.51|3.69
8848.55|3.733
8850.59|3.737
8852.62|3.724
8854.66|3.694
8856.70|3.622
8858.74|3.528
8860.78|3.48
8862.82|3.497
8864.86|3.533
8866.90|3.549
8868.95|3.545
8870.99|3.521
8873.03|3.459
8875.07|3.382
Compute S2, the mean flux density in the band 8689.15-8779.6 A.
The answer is 3.59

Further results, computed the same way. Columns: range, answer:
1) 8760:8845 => 3.65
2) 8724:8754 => 3.47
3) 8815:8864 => 3.62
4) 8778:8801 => 3.8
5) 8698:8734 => 3.65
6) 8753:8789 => 3.67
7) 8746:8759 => 3.49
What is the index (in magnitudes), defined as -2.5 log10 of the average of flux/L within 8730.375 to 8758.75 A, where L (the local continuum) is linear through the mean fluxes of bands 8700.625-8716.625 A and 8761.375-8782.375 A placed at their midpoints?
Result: 0.07 mag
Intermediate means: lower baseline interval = 3.72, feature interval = 3.46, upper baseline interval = 3.68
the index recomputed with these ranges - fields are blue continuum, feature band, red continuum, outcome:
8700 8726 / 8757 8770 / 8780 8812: 0.03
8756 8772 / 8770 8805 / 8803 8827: -0.05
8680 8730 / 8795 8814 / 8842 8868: 0.02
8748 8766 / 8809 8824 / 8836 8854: 0.00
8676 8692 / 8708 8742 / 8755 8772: 0.00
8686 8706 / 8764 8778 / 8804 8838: -0.03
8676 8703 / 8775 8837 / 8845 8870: -0.02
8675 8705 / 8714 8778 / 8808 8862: 0.02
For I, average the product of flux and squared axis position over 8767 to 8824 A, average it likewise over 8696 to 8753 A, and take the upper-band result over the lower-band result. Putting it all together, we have 1.04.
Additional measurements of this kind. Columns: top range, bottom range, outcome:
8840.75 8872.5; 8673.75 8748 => 1.04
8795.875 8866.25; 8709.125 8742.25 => 1.03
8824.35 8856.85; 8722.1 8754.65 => 1.07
